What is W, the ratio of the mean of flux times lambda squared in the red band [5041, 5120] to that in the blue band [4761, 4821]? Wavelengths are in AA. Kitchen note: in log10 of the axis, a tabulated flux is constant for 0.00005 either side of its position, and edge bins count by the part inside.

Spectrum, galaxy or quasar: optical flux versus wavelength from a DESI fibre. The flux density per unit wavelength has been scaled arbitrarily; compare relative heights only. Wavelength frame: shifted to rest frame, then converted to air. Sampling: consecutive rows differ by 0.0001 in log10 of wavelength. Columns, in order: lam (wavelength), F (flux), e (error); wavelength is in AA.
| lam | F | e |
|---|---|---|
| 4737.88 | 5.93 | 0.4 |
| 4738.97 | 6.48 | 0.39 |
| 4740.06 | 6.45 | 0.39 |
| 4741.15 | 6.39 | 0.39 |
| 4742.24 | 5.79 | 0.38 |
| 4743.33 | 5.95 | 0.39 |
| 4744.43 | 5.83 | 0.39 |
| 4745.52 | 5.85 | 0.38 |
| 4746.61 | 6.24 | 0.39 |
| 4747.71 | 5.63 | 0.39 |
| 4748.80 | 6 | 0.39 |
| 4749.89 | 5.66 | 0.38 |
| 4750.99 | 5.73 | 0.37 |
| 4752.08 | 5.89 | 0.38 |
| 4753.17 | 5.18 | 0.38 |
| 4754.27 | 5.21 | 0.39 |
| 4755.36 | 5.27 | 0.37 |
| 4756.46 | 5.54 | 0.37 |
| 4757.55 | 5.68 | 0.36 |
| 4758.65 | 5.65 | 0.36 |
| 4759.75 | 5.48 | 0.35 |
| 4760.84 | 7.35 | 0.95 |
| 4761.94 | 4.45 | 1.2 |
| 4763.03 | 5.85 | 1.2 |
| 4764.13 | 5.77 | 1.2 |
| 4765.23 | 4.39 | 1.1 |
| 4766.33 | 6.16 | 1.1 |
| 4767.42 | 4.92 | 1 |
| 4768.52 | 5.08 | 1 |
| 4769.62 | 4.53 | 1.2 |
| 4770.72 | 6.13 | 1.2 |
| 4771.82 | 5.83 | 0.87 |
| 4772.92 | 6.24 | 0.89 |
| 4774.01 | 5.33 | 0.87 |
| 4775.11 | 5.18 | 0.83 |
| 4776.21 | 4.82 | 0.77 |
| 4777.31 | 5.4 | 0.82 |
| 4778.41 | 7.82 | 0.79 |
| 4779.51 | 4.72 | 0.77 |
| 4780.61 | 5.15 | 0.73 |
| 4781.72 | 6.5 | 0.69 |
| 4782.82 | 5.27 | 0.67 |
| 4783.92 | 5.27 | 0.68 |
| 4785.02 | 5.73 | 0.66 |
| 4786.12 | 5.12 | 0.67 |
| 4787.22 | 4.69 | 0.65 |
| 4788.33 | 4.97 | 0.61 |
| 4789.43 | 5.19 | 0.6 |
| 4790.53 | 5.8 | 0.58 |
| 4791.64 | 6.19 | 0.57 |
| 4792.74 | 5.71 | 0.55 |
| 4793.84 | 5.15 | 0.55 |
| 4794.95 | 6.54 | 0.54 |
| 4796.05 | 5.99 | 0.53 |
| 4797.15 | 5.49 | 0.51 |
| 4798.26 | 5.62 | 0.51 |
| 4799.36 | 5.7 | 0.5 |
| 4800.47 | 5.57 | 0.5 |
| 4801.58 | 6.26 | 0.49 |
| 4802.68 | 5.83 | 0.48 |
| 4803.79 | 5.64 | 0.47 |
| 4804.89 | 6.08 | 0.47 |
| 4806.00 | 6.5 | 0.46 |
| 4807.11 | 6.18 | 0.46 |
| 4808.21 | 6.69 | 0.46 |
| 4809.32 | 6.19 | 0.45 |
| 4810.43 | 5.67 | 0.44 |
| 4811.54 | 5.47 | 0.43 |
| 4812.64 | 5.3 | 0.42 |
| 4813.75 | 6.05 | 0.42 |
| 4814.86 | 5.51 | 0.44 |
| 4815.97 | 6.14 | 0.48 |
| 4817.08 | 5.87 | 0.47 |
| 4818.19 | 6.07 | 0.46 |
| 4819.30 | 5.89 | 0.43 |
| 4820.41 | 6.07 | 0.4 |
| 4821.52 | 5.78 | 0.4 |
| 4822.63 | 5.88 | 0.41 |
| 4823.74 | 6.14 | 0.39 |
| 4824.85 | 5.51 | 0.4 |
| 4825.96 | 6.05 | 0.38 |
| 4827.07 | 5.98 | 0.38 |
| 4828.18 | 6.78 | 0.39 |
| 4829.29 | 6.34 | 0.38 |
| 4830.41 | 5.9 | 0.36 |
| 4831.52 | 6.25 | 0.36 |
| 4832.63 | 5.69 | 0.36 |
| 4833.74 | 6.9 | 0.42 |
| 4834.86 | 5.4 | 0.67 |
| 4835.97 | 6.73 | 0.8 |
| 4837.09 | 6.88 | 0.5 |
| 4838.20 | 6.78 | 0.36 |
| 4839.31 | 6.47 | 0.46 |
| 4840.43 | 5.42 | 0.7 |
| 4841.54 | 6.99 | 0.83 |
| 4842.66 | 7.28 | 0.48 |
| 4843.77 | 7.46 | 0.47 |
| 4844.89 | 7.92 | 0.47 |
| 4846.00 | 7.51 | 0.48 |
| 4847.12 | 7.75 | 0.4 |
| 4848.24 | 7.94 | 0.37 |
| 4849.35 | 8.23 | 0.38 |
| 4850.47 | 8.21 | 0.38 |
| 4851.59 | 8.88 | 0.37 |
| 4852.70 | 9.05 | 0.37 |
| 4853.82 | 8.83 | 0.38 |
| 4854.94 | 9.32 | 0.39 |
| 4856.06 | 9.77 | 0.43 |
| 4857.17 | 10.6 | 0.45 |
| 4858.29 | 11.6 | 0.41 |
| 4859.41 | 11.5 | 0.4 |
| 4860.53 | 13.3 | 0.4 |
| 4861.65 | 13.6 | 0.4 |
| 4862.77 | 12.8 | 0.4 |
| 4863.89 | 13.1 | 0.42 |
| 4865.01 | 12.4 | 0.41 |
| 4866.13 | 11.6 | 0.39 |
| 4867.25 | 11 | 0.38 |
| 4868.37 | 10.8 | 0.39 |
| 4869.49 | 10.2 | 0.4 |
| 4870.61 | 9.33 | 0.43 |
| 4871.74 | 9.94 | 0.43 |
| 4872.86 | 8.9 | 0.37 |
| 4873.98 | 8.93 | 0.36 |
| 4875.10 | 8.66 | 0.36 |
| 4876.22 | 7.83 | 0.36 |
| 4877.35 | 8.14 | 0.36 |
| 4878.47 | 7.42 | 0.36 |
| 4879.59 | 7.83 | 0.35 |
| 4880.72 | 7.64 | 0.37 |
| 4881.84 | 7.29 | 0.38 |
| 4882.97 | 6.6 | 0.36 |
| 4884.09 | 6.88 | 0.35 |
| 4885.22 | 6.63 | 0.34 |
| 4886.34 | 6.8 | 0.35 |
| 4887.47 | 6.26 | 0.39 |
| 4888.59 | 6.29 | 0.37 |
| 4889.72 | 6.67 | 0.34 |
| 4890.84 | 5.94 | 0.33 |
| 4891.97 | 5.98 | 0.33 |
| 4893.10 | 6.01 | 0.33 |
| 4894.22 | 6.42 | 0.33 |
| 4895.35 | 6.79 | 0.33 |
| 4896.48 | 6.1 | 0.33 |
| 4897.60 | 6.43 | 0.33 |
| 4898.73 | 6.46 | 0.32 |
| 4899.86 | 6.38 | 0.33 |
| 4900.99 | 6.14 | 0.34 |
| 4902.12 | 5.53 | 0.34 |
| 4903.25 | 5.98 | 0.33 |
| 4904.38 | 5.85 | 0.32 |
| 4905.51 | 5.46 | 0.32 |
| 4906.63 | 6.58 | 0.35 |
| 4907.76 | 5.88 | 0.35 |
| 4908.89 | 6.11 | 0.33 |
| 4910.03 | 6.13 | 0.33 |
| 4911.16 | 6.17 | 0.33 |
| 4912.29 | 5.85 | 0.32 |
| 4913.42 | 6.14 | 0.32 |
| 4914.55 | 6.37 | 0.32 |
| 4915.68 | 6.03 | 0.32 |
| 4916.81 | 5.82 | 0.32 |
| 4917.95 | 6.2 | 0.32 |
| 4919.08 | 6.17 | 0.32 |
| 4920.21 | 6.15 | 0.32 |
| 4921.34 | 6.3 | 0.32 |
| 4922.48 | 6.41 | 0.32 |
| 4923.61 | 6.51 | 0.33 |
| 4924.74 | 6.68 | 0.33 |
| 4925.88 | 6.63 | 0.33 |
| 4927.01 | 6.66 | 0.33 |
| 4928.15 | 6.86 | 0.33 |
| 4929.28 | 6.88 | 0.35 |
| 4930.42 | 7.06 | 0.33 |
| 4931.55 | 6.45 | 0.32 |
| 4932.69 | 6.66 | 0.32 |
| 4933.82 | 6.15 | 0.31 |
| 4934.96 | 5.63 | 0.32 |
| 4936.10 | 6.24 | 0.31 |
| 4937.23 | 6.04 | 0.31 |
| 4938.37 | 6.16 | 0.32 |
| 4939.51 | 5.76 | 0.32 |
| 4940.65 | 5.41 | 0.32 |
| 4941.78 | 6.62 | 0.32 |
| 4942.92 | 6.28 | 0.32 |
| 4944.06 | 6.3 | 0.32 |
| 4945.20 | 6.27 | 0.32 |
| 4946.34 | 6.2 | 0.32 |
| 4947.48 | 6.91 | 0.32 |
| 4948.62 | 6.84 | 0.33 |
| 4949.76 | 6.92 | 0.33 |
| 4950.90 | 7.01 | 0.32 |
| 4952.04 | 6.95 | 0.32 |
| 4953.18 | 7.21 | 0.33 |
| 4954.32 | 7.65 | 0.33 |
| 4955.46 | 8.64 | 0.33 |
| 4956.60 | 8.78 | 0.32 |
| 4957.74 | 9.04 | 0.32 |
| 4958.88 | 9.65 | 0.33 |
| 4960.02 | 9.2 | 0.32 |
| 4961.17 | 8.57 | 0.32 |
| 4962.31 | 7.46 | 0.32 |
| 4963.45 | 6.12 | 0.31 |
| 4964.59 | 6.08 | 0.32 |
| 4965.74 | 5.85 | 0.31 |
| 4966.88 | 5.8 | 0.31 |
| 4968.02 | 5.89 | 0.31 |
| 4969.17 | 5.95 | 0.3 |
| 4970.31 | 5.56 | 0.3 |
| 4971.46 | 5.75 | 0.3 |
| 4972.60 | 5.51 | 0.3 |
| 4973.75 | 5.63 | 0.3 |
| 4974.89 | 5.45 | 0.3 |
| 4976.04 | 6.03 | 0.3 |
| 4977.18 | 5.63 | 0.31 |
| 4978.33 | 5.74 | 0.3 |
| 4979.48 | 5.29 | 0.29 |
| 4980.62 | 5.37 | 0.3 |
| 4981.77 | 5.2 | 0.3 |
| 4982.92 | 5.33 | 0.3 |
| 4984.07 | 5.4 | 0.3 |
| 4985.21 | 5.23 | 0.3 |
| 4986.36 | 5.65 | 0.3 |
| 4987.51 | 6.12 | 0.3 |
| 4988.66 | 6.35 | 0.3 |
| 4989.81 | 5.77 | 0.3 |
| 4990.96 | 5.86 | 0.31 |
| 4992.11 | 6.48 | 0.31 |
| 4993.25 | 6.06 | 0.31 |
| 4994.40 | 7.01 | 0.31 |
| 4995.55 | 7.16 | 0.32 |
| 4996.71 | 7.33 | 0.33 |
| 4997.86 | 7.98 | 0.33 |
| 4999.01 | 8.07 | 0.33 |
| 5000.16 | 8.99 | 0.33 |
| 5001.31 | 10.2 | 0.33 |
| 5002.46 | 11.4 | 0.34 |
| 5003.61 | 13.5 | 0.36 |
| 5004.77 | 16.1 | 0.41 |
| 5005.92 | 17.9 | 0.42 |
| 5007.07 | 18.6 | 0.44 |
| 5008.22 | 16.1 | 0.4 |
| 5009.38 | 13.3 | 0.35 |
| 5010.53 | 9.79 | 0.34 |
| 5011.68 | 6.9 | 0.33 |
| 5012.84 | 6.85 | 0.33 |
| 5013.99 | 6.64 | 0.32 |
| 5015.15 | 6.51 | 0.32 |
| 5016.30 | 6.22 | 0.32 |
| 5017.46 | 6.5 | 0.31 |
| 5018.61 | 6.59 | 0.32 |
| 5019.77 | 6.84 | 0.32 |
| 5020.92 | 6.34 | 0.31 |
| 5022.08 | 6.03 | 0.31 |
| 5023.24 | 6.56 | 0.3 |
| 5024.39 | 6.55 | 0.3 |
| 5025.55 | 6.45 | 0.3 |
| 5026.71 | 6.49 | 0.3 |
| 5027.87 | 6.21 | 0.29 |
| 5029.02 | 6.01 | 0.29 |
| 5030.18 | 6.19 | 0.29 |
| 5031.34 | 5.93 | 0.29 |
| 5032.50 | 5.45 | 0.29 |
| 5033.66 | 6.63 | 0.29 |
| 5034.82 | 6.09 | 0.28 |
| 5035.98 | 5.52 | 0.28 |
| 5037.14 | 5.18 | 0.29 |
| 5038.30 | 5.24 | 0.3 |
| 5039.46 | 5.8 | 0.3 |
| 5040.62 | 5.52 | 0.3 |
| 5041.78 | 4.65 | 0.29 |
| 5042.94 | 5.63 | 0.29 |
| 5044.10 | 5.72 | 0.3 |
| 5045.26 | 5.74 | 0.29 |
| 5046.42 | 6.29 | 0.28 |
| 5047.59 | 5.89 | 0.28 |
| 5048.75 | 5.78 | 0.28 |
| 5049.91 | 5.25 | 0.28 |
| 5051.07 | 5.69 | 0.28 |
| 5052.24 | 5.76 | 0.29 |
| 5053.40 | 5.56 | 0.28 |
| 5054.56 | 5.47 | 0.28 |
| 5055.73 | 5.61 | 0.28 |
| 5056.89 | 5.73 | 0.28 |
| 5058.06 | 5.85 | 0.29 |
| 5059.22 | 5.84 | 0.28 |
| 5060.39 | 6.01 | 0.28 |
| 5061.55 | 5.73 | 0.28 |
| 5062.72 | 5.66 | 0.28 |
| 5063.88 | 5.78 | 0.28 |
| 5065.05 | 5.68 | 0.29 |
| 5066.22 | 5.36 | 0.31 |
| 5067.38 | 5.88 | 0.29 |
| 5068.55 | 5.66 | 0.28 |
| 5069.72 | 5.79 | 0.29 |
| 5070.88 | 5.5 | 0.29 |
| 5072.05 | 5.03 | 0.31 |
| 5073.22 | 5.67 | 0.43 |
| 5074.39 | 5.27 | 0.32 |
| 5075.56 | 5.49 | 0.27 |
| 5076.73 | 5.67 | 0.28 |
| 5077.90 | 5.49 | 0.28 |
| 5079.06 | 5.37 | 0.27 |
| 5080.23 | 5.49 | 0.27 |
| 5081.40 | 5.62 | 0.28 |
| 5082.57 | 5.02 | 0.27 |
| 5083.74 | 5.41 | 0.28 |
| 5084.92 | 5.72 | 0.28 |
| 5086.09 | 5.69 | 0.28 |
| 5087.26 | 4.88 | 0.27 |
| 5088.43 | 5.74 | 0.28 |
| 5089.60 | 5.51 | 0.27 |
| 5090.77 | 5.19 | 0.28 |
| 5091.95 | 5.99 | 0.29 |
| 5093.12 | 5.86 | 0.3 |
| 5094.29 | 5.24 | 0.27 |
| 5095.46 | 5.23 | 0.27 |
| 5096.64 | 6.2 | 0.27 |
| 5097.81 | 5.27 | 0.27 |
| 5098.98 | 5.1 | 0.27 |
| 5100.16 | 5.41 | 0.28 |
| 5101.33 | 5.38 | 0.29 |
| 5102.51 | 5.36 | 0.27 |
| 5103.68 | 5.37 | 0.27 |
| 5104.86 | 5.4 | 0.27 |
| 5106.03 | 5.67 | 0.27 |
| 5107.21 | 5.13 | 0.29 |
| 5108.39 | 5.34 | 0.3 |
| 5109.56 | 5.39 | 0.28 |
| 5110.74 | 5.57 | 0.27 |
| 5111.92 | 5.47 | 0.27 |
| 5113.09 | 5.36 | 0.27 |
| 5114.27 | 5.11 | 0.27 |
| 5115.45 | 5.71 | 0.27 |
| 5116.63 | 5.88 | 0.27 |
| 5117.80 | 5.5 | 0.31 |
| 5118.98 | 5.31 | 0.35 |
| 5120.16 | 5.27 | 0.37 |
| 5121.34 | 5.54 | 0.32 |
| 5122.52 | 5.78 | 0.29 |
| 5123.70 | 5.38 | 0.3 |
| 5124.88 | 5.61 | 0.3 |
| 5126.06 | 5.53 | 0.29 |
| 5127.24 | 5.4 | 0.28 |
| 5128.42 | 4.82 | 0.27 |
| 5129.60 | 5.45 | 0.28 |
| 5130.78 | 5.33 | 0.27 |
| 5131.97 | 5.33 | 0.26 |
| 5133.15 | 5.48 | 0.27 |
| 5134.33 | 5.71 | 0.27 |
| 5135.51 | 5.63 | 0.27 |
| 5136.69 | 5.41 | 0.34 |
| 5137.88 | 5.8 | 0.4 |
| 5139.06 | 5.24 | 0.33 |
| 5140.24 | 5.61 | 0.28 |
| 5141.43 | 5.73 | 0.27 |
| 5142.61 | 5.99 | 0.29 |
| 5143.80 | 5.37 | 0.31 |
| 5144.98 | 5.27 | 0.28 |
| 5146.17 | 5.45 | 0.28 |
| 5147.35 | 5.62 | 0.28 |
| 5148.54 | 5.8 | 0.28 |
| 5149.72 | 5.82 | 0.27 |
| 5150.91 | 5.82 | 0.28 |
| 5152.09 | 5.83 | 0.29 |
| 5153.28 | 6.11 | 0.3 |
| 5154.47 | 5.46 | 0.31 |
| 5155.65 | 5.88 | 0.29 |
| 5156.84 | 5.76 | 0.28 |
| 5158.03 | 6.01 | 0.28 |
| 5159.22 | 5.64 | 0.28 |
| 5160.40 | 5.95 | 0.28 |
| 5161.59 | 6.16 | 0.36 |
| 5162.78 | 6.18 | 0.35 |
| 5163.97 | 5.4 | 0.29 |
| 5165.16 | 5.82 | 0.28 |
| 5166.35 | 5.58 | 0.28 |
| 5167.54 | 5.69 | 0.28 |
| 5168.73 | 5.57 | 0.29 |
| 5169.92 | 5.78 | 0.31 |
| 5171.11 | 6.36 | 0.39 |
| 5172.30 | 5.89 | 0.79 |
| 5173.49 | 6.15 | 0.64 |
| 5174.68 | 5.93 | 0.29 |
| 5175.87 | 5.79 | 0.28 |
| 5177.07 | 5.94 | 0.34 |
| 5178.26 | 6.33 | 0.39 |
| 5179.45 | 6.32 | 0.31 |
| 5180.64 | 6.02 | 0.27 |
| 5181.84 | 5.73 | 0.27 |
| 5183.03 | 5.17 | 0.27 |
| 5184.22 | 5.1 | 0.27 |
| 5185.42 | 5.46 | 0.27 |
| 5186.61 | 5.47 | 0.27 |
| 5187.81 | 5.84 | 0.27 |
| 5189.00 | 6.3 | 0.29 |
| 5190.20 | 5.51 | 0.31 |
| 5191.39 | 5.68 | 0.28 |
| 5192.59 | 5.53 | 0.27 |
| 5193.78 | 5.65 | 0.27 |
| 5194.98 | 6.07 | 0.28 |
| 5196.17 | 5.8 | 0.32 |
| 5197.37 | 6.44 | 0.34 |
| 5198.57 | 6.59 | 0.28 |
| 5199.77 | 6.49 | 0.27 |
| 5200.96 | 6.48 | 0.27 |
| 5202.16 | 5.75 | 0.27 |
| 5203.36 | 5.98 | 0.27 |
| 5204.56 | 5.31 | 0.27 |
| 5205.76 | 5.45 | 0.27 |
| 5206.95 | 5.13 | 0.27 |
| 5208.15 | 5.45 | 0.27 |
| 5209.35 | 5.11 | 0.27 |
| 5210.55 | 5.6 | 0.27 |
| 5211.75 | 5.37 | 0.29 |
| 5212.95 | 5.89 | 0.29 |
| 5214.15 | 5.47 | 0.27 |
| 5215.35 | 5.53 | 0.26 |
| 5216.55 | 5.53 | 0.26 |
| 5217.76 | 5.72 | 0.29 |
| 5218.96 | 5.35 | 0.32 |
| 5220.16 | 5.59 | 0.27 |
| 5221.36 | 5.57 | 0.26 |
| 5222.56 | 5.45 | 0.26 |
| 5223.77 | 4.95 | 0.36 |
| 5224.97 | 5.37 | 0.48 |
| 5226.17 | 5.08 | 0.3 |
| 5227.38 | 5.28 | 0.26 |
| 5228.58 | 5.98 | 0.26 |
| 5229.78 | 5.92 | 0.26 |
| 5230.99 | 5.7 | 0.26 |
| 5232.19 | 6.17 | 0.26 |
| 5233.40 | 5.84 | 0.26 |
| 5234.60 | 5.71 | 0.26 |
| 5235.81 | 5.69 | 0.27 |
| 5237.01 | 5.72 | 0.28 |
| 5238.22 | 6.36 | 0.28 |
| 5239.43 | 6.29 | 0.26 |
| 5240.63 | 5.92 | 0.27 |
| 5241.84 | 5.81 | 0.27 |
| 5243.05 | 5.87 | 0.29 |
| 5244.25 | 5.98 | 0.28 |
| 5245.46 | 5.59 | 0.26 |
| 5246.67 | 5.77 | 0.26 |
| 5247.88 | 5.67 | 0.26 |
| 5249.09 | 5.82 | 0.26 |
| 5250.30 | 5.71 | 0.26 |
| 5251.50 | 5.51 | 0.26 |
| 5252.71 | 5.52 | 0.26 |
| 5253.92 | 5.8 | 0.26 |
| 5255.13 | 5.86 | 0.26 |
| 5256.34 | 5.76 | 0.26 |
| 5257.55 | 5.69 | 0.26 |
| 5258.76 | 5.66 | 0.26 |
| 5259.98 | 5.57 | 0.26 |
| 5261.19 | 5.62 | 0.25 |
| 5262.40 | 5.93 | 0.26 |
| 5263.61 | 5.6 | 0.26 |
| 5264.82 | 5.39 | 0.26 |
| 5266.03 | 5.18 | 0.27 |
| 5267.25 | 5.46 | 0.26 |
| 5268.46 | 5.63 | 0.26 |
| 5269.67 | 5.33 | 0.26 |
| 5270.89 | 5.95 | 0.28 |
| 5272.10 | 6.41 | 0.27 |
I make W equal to 1.1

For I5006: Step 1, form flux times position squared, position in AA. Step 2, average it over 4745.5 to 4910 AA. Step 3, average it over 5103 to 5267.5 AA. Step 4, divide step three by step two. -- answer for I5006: 0.96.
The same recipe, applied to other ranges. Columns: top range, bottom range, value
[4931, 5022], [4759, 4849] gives 1.33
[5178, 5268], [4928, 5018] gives 0.85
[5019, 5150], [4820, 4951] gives 0.84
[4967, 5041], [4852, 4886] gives 0.79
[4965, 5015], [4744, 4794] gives 1.54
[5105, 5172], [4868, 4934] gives 0.90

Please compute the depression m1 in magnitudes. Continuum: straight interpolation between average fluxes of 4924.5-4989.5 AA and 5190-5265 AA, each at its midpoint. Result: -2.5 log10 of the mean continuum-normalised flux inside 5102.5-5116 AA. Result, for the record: 0.12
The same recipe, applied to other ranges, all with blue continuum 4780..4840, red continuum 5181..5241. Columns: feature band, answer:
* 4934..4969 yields -0.18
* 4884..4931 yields -0.08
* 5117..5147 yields 0.05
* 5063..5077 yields 0.04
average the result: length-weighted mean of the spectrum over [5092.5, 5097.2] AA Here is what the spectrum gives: 5.63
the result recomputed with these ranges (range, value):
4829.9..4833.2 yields 5.97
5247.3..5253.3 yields 5.65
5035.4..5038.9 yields 5.32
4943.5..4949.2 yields 6.5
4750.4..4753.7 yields 5.61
